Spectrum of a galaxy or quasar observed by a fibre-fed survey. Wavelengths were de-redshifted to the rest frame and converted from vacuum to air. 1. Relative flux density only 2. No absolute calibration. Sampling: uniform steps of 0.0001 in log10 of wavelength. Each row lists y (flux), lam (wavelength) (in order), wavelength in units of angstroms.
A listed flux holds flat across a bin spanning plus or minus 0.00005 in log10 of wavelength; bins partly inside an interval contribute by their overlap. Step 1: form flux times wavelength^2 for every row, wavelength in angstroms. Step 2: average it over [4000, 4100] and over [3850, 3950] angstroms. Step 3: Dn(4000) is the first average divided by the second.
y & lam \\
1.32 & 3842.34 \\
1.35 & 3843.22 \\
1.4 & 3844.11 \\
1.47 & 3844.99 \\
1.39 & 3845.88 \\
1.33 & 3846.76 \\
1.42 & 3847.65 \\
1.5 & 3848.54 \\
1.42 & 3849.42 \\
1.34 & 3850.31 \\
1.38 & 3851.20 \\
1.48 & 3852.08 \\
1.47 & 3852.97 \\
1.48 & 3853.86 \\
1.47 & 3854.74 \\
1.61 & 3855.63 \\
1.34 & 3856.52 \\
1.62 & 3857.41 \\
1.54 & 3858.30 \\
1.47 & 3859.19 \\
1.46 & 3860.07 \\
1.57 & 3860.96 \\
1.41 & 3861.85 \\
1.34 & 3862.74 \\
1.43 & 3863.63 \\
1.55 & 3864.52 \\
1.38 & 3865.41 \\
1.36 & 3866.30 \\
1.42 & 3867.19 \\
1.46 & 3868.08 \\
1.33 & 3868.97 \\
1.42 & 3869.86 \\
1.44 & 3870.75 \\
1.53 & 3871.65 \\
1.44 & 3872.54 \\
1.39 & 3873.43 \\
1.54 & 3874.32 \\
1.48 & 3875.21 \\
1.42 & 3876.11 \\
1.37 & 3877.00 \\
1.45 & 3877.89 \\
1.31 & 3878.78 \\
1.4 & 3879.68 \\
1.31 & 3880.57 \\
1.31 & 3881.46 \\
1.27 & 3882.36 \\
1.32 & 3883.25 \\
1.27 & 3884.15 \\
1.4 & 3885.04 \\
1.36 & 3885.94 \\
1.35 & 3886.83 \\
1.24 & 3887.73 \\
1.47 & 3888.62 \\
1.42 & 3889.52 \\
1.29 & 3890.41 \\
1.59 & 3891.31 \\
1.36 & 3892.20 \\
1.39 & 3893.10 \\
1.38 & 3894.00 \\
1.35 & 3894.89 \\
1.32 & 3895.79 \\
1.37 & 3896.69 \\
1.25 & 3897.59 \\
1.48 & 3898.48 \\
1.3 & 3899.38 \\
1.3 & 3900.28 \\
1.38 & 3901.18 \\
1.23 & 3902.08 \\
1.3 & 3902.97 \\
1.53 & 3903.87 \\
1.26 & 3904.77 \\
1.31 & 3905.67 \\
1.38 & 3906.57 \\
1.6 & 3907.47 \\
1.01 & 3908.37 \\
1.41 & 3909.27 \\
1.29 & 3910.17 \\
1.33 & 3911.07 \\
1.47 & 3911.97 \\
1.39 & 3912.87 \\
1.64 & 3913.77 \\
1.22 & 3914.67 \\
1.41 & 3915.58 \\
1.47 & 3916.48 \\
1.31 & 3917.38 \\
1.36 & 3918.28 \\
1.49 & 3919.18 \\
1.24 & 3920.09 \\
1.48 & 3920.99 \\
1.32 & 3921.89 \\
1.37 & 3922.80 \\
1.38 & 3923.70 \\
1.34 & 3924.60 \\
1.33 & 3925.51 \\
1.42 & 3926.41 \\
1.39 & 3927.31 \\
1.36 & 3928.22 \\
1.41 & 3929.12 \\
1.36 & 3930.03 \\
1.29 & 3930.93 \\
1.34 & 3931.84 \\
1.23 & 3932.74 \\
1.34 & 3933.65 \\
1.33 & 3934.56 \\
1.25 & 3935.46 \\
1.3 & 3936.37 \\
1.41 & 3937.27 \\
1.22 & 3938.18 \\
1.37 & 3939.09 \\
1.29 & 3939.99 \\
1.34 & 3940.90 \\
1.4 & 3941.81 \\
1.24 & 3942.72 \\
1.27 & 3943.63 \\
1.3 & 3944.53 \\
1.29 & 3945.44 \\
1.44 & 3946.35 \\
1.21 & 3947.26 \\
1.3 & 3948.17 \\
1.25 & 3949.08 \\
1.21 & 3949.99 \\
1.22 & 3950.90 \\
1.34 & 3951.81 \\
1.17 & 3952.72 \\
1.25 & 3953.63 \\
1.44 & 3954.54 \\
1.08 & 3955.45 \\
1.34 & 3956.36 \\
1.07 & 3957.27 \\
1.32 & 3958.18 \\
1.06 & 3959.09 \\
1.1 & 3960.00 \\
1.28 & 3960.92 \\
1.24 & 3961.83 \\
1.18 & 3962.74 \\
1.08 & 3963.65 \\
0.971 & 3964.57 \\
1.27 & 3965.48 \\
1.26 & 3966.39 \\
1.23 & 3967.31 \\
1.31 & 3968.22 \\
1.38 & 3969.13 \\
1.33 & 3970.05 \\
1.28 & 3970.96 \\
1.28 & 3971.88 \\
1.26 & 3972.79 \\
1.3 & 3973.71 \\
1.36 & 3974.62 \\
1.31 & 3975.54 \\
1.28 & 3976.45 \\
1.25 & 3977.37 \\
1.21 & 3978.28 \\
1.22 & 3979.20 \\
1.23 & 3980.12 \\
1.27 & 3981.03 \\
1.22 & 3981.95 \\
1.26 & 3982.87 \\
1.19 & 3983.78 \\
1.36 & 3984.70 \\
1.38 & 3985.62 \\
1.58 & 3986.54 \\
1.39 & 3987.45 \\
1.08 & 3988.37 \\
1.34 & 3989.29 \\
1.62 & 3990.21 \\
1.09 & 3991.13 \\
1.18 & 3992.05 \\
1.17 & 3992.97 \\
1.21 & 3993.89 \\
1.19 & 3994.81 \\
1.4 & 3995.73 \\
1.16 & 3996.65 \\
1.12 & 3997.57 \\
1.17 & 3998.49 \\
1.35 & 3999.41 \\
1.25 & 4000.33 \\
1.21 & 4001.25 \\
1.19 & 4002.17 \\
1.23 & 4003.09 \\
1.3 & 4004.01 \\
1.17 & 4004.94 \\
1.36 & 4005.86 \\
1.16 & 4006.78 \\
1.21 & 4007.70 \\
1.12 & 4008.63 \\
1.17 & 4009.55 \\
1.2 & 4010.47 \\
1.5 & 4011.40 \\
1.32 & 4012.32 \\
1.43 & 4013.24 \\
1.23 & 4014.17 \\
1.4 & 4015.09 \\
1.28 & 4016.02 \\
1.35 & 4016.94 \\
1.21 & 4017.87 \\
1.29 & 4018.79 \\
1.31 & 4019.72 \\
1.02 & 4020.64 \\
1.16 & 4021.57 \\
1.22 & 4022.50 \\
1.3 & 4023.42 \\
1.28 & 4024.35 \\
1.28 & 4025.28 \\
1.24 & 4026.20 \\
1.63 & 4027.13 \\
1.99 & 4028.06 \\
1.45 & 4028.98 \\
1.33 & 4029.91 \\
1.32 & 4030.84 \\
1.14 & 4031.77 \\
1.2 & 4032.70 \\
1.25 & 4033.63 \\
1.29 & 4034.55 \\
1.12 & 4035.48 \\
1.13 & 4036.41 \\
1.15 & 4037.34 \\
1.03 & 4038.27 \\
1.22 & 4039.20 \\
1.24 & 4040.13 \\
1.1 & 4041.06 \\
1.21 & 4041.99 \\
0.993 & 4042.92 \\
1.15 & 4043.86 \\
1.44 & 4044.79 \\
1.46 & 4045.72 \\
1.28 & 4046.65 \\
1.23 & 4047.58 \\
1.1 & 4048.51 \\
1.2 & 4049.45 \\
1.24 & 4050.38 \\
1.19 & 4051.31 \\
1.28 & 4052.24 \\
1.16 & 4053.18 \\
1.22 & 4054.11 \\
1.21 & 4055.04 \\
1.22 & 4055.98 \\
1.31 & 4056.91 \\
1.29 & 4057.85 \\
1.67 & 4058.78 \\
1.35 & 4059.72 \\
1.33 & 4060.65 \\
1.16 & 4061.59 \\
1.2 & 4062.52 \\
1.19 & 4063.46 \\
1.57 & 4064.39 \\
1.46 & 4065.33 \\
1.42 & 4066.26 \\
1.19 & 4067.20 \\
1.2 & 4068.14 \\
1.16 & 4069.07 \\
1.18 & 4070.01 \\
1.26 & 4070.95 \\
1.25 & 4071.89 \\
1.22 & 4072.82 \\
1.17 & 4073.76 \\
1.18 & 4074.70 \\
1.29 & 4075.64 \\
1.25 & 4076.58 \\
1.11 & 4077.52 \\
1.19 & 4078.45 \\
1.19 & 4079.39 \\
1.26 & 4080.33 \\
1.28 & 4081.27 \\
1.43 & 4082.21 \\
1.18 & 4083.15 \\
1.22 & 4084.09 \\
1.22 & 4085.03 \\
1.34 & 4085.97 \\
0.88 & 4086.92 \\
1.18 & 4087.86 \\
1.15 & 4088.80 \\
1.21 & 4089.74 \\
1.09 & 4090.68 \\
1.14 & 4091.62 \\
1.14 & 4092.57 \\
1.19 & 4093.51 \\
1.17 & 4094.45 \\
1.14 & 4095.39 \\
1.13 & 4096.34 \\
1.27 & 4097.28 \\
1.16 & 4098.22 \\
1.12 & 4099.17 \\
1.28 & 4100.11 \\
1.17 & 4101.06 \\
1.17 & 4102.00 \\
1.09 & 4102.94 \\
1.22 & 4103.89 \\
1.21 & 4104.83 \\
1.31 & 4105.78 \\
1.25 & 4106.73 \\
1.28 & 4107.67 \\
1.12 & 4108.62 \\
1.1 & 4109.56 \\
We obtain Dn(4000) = 0.98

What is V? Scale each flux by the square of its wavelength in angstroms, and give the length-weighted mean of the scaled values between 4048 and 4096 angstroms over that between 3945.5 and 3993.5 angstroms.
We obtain 1.03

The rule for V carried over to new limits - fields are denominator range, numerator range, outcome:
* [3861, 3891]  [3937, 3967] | 0.93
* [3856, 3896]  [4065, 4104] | 0.95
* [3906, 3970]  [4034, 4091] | 1.00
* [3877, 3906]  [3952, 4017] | 0.97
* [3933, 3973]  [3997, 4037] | 1.05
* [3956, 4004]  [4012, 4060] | 1.04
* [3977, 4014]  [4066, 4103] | 0.99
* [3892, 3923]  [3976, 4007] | 0.96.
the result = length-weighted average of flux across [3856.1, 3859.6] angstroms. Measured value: 1.49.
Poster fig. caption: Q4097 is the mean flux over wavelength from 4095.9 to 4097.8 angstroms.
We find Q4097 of 1.2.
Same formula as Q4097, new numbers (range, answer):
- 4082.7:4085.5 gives 1.21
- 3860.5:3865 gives 1.46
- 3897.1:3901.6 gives 1.34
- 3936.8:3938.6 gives 1.32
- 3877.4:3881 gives 1.37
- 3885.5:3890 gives 1.37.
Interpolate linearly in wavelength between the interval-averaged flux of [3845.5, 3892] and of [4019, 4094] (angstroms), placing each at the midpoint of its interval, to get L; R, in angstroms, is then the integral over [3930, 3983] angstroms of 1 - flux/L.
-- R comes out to 2.9 angstroms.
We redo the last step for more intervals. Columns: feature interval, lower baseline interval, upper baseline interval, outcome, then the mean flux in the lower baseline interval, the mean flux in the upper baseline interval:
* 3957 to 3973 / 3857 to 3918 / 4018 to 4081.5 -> 1.3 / 1.39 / 1.26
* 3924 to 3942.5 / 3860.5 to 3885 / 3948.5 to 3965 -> -1.1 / 1.4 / 1.2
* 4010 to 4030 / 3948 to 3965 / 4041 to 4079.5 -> -1.7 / 1.2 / 1.25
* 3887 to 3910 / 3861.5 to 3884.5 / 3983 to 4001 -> 0.3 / 1.4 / 1.27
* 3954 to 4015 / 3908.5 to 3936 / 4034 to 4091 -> 2.3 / 1.36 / 1.23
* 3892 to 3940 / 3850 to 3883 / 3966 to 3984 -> 0.2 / 1.43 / 1.27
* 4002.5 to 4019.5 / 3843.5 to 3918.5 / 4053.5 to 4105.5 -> 0.2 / 1.4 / 1.23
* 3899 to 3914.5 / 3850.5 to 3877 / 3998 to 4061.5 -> 0.5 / 1.45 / 1.26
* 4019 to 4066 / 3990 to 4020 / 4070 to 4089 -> -1.4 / 1.26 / 1.21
